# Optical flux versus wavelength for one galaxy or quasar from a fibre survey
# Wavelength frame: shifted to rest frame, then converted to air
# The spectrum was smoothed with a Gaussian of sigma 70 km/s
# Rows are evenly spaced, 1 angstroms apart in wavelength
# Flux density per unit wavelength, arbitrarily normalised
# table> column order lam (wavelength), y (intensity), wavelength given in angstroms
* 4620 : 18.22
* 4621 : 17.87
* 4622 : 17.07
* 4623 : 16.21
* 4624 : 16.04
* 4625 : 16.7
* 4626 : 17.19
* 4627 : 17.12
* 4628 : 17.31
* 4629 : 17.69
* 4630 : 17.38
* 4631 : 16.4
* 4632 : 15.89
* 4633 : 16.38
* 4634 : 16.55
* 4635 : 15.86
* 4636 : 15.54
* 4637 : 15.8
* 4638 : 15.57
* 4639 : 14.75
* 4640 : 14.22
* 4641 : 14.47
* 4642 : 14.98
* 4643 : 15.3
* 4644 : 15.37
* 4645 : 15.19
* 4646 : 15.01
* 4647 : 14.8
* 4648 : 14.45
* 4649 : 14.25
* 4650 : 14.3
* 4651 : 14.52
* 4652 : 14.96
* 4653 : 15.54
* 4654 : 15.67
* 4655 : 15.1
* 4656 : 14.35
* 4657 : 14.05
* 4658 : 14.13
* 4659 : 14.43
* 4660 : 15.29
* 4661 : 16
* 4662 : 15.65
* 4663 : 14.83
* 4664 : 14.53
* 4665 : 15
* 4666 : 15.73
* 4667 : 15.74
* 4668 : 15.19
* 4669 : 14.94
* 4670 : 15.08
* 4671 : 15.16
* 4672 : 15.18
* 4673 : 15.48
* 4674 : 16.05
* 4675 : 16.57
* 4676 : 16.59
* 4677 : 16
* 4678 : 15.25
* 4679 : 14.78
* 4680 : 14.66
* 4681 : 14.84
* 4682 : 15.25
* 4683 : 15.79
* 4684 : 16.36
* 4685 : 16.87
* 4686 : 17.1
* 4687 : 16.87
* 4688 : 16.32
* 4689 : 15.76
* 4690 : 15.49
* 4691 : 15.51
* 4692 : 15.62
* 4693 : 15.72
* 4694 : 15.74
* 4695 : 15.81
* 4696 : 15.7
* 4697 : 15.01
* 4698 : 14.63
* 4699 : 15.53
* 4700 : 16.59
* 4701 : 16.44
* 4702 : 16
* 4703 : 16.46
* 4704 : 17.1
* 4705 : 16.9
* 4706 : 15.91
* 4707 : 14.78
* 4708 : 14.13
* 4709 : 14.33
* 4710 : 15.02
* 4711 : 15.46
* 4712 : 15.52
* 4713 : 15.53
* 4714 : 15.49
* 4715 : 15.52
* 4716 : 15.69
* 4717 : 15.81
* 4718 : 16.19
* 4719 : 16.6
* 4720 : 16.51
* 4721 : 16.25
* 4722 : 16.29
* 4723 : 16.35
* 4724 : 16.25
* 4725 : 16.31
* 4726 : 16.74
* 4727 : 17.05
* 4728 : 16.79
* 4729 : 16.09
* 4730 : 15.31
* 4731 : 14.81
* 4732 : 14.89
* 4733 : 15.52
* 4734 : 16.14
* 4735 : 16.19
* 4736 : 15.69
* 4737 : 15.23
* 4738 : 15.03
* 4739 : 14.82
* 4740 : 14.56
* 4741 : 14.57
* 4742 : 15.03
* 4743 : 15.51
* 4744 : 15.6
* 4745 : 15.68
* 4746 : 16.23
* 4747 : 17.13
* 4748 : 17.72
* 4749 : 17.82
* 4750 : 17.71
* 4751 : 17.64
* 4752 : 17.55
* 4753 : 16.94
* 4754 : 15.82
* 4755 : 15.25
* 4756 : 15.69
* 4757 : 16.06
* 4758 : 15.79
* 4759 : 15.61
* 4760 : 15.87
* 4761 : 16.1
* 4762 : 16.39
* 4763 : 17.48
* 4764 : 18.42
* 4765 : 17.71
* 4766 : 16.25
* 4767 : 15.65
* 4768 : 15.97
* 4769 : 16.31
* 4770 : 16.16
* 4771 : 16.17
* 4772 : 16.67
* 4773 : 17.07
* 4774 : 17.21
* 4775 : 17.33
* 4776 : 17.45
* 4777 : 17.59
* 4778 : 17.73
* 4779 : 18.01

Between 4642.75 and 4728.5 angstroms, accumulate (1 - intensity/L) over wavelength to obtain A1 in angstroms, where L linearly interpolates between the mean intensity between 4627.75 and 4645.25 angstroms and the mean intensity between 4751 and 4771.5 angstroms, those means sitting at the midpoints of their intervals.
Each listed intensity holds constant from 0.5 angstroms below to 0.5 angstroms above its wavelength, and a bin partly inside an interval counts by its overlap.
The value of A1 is 2.5 angstroms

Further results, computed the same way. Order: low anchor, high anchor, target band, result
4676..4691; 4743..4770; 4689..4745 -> 1.53 angstroms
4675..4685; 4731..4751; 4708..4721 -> 0.13 angstroms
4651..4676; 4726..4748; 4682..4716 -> -0.75 angstroms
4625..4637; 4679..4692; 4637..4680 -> 2.97 angstroms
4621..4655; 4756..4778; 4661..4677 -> 0.47 angstroms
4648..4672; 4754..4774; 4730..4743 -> 0.62 angstroms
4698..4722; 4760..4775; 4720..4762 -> 0.57 angstroms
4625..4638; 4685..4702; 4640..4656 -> 1.46 angstroms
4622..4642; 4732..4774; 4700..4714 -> 0.43 angstroms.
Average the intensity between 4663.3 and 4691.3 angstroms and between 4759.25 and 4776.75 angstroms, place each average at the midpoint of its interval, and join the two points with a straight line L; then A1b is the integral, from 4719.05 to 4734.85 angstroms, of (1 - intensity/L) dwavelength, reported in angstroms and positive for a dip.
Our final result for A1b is 0.1 angstroms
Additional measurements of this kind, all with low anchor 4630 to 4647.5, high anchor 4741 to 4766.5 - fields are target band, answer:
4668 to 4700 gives 0.4 angstroms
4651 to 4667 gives 0.6 angstroms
